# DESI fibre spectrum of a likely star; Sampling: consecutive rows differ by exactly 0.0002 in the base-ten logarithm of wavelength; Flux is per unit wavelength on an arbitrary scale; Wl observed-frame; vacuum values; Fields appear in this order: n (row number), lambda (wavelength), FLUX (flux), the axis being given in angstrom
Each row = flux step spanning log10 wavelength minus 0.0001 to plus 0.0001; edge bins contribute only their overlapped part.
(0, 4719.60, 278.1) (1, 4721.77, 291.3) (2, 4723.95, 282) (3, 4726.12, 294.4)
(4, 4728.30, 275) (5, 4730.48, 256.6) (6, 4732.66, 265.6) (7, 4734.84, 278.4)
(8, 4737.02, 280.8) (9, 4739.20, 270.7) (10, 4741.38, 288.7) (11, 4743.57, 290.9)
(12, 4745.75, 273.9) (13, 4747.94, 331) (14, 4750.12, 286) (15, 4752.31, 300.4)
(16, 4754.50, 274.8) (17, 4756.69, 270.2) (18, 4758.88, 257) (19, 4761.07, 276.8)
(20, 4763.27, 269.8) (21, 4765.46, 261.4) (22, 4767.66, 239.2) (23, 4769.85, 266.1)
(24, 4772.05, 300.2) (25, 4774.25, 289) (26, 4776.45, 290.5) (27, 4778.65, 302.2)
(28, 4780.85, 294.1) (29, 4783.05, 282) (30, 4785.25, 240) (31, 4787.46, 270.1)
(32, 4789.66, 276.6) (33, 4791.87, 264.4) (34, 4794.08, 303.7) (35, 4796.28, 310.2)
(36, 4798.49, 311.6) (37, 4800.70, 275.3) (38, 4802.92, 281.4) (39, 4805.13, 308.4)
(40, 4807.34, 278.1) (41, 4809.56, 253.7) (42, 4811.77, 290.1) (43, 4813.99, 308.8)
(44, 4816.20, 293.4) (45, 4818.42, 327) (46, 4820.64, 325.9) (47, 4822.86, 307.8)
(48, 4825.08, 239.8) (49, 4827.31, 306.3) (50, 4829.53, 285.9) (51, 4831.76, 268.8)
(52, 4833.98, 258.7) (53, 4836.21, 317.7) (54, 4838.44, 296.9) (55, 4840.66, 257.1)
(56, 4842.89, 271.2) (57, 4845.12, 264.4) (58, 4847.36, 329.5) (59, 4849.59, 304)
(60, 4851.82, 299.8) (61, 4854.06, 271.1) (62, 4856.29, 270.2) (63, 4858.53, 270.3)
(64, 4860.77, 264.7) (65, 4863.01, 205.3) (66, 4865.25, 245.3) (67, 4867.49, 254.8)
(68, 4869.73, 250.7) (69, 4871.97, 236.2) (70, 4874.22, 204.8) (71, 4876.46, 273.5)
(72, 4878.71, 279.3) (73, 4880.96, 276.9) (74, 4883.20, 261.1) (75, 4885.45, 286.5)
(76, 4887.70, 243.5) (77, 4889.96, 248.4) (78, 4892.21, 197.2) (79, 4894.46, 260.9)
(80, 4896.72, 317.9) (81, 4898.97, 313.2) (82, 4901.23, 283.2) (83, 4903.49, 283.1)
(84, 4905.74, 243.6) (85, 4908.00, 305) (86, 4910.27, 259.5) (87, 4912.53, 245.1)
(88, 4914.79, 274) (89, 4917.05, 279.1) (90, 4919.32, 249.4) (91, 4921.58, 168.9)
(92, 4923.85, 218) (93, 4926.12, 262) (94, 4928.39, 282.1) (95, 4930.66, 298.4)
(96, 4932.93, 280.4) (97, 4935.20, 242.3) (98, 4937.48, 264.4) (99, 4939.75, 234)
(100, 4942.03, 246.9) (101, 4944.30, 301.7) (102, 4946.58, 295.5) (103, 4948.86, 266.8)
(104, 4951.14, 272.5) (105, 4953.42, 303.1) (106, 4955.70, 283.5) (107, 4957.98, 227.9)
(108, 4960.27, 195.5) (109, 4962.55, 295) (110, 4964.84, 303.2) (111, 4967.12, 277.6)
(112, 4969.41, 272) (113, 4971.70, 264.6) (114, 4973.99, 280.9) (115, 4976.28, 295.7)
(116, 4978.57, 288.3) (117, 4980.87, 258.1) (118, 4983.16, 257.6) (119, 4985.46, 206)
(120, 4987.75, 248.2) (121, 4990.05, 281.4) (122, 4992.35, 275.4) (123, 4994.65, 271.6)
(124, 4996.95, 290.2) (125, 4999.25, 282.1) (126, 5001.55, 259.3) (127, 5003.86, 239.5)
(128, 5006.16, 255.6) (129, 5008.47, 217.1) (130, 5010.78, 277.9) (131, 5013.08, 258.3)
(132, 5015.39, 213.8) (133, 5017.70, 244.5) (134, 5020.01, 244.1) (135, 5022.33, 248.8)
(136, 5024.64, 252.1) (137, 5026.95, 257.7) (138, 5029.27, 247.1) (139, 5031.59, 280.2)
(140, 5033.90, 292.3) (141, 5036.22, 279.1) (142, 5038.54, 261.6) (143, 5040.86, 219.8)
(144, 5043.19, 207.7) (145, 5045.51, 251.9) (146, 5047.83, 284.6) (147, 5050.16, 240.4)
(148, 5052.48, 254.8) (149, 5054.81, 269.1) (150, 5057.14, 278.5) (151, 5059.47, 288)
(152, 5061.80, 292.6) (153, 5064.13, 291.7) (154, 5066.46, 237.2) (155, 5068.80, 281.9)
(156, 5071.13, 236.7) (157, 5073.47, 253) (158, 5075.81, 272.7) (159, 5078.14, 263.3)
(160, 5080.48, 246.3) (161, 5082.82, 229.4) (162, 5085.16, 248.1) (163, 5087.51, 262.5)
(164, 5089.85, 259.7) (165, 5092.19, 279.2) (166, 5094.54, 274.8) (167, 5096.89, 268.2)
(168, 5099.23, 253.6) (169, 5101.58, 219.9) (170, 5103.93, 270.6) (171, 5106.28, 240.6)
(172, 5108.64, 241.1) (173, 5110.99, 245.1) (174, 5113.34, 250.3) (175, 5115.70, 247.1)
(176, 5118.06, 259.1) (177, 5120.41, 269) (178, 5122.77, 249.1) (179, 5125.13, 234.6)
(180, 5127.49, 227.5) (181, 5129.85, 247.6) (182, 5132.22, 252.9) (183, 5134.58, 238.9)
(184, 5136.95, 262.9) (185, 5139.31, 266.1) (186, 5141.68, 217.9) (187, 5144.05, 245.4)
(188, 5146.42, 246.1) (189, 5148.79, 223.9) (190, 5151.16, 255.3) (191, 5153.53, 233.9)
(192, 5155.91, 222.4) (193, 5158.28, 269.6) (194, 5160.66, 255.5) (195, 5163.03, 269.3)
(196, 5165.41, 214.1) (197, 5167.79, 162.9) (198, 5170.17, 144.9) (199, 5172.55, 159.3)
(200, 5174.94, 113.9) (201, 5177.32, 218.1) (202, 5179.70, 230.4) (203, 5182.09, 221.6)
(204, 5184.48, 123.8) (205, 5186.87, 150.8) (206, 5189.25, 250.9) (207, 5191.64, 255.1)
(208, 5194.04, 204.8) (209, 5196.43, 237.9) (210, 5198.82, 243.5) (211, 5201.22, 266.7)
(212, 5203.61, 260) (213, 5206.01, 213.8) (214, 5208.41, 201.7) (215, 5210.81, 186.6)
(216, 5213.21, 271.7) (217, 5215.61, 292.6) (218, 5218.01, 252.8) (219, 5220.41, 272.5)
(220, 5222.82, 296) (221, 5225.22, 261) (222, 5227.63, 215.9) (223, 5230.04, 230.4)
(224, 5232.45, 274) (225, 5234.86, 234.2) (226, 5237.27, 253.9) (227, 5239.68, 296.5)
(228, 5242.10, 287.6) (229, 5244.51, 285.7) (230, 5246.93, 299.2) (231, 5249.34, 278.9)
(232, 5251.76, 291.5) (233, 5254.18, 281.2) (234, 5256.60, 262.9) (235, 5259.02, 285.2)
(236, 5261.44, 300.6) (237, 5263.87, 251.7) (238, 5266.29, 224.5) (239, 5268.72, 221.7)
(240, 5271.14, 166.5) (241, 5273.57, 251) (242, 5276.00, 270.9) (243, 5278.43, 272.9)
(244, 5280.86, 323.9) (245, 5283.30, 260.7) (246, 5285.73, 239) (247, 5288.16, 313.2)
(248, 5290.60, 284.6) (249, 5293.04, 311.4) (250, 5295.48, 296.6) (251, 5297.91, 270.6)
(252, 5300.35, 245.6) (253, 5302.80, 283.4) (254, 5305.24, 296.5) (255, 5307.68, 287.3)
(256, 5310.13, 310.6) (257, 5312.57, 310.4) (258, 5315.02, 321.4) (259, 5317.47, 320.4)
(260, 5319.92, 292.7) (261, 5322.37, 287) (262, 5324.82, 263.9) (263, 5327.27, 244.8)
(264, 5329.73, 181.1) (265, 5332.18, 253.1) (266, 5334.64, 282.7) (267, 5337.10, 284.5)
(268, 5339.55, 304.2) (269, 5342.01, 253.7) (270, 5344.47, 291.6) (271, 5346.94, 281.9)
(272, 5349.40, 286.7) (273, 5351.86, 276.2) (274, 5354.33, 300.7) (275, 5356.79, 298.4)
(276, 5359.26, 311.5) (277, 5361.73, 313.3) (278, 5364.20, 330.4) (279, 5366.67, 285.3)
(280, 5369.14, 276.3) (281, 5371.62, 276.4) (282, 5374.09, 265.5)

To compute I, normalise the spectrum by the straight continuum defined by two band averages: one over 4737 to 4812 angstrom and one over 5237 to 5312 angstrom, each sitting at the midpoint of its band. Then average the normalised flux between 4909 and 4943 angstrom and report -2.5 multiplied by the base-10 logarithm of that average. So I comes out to 0.11 mag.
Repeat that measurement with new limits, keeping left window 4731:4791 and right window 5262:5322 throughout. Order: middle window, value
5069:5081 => 0.082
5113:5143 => 0.122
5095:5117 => 0.115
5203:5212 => 0.288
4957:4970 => 0.064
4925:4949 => 0.029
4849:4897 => 0.079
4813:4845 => -0.043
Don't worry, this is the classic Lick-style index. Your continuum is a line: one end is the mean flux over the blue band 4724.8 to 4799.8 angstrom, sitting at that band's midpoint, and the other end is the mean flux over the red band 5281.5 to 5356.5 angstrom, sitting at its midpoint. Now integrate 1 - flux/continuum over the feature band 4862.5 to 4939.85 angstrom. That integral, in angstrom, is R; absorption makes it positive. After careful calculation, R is 6.1 angstrom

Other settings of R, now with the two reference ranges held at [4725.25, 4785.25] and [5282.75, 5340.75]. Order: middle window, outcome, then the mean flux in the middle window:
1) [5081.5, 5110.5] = 2.8 angstrom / 254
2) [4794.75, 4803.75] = -0.5 angstrom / 295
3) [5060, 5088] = 2.0 angstrom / 260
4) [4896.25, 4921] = 0.5 angstrom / 274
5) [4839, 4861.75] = -0.1 angstrom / 281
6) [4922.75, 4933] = 0.5 angstrom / 267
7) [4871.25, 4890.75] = 1.6 angstrom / 257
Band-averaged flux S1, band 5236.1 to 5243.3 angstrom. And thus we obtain 279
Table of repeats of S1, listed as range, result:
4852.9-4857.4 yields 271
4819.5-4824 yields 316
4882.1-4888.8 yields 264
